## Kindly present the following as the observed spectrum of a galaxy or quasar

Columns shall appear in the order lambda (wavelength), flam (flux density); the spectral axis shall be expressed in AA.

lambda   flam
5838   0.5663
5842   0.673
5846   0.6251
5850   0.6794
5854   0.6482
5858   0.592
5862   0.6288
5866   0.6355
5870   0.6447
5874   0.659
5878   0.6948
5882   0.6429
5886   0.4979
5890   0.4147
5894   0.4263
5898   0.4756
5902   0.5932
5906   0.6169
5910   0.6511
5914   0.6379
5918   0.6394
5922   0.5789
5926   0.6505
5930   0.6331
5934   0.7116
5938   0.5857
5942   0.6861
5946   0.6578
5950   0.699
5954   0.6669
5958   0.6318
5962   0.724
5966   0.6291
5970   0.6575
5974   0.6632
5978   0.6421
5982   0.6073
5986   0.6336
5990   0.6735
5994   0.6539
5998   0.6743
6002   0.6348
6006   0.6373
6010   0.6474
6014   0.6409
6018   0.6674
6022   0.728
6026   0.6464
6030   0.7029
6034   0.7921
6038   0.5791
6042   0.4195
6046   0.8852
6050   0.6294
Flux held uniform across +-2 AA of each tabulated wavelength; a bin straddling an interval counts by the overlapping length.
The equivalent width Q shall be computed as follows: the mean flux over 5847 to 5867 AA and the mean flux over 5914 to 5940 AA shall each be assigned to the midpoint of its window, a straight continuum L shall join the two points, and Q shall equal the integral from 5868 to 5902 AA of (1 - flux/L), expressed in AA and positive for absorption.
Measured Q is 4.1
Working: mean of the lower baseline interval 0.636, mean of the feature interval 0.559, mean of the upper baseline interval 0.634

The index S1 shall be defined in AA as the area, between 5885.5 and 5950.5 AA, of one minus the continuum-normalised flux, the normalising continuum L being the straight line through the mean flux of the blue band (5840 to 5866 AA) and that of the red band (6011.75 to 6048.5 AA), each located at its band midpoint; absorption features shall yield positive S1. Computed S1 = 5.5 AA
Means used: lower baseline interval 0.641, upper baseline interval 0.673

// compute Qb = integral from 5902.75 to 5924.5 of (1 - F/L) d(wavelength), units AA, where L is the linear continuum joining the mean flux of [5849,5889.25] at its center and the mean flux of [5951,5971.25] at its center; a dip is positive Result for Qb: 0.7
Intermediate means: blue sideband 0.624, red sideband 0.664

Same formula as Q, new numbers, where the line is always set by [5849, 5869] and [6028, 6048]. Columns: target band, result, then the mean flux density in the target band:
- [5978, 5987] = 0.5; 0.624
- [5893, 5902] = 2.2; 0.485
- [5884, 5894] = 3.0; 0.45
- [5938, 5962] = -0.4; 0.666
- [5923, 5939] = 0.2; 0.645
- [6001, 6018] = 0.7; 0.644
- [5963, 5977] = 0.1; 0.655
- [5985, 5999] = 0.1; 0.66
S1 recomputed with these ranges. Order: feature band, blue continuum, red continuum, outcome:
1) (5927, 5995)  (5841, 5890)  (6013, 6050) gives -0.43 AA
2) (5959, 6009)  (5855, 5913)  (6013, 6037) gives 0.76 AA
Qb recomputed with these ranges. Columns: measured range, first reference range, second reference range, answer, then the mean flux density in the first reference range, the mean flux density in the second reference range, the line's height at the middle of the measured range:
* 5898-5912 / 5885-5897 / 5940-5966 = -2.9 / 0.444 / 0.674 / 0.496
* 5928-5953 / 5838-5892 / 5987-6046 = -1.0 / 0.616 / 0.658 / 0.637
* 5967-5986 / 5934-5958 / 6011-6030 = 0.7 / 0.661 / 0.673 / 0.666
